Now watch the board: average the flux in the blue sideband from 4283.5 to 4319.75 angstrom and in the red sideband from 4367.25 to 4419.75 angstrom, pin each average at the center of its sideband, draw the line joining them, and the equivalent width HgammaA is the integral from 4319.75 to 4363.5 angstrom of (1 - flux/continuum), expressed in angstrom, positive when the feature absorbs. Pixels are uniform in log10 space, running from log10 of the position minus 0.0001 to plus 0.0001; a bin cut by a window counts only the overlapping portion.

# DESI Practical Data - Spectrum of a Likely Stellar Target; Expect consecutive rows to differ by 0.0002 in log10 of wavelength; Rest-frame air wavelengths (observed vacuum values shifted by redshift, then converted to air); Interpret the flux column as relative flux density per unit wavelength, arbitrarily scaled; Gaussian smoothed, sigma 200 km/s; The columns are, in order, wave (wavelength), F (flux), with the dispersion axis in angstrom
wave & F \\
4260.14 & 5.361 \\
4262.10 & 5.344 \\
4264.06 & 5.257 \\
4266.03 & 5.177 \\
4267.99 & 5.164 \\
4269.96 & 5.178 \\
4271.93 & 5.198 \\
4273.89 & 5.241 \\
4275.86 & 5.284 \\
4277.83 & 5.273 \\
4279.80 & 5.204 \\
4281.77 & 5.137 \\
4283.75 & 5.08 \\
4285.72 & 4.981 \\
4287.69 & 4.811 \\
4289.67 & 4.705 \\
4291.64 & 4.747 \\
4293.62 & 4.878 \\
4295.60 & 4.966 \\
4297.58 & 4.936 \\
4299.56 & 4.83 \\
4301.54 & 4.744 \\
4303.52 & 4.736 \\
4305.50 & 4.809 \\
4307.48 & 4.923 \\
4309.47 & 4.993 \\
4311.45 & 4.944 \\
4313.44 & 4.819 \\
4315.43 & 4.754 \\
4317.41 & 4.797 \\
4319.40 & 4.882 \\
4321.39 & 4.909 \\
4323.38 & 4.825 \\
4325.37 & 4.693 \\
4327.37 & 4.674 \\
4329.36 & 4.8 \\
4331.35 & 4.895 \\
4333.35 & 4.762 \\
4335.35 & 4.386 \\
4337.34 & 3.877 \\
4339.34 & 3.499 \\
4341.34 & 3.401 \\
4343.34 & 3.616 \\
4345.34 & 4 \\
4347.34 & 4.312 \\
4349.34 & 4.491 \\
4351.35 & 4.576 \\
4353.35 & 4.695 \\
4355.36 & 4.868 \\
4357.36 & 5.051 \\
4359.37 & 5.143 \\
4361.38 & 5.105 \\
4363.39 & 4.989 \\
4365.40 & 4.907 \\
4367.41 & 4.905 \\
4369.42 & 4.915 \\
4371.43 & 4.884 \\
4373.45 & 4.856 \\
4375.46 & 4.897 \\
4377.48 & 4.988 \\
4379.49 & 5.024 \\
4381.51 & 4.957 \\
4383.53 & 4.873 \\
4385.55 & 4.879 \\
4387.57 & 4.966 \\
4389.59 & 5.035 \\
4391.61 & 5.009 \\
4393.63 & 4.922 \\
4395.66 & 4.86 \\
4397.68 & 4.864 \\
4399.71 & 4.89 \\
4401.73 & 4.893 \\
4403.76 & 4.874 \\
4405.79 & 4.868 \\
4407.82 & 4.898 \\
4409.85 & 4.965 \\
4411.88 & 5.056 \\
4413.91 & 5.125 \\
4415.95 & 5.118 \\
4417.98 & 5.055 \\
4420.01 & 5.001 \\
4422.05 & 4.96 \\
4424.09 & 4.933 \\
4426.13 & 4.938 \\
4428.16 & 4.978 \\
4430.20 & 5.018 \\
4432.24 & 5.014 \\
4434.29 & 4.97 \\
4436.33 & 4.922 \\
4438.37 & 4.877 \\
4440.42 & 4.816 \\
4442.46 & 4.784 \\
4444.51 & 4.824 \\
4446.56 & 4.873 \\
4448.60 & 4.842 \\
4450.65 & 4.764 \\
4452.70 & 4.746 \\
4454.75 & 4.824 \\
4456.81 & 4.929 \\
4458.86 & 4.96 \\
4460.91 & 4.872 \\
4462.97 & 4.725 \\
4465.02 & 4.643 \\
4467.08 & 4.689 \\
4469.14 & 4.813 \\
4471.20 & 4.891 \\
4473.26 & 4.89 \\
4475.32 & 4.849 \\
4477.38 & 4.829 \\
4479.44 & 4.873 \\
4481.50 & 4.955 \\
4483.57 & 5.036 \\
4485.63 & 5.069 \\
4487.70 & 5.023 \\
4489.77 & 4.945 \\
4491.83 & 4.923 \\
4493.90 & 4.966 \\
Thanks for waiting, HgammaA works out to 3.3 angstrom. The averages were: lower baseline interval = 4.86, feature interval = 4.52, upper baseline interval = 4.95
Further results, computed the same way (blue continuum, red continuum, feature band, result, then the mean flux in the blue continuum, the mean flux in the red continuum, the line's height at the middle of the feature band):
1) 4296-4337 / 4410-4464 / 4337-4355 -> 2.7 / 4.79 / 4.92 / 4.82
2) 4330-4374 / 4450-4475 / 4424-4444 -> -0.7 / 4.55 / 4.81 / 4.75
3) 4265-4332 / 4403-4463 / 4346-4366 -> 0.5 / 4.94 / 4.92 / 4.93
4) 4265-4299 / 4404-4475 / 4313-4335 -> 1.0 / 5.05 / 4.9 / 5.01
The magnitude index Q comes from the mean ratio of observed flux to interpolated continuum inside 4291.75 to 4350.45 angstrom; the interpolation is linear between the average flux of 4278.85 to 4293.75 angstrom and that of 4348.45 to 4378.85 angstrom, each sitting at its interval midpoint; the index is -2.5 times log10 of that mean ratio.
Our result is 0.075 mag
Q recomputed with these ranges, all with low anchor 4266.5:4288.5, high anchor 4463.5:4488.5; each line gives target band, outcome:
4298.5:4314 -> 0.06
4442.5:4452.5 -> 0.02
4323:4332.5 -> 0.07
